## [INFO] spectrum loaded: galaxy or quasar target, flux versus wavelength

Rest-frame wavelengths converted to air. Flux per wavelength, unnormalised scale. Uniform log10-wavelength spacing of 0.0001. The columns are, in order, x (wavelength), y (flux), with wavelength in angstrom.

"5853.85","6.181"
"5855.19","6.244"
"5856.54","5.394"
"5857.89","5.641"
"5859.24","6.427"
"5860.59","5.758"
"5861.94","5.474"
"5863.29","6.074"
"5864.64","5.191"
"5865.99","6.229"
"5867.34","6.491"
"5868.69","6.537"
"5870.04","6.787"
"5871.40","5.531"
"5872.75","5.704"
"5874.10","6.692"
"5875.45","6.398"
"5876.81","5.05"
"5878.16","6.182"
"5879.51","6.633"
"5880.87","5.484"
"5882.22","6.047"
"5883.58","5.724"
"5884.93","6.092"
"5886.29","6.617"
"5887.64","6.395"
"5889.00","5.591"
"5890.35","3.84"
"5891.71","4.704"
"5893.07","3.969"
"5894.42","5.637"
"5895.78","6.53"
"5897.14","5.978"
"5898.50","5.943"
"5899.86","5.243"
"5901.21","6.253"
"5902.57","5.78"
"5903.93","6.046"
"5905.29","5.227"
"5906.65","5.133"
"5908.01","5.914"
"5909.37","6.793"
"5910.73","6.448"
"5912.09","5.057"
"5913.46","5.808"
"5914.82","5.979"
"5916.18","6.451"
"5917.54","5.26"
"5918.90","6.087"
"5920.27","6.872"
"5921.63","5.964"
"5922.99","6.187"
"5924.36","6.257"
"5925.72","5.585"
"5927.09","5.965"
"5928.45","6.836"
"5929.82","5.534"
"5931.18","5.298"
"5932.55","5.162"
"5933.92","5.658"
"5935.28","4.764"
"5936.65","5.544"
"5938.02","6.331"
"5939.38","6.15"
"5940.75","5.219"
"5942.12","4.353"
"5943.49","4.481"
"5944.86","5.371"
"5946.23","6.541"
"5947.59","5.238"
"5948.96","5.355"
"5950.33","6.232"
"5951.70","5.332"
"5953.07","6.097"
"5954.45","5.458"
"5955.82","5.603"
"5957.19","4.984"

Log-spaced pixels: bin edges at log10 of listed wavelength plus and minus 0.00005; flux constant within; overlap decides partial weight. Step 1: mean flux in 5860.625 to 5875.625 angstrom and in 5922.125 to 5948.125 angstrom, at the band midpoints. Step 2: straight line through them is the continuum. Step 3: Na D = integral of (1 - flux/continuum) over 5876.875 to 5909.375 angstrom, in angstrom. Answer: 1.1 angstrom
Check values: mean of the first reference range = 6.08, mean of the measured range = 5.71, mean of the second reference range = 5.61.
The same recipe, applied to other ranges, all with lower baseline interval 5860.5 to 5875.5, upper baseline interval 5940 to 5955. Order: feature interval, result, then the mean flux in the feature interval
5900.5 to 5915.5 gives -0.3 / 5.86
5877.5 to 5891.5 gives 0.3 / 5.82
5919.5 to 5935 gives -0.9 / 5.91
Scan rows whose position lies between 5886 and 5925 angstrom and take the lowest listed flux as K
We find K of 3.84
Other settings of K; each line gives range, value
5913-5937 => 4.764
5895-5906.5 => 5.227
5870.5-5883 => 5.05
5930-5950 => 4.353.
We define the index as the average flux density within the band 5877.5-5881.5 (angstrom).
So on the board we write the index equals 6.1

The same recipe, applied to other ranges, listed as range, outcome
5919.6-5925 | 6.32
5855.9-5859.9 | 5.82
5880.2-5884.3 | 5.76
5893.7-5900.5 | 5.85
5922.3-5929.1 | 6.16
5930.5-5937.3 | 5.28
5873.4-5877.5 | 6.05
